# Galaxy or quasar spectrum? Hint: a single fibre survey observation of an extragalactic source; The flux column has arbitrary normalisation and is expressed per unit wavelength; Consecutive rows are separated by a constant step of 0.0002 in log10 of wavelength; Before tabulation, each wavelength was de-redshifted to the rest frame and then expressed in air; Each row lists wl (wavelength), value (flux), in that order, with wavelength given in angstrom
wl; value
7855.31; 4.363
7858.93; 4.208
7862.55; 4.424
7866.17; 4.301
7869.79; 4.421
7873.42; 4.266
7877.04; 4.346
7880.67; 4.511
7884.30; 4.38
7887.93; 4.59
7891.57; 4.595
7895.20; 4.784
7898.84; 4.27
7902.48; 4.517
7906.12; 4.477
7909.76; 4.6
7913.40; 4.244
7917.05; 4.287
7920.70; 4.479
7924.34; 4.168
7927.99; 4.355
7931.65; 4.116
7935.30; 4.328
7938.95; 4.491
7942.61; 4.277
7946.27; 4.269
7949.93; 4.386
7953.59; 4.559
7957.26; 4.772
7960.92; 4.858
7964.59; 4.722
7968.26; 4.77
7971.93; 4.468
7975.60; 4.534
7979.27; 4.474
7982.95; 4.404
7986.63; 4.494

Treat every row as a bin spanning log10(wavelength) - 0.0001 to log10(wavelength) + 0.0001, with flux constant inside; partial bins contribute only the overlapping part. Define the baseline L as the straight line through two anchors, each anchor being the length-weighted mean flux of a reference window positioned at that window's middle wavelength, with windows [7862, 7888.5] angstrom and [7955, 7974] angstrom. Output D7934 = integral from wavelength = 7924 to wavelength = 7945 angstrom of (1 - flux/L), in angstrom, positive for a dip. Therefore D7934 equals 1.4 angstrom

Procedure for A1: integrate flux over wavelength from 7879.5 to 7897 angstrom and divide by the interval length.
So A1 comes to 4.57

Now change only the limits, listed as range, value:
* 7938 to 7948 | 4.33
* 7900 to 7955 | 4.37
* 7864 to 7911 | 4.46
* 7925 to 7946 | 4.3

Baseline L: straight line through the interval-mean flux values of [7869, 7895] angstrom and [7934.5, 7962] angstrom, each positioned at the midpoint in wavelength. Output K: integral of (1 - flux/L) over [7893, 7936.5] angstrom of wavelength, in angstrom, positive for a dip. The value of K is 0.9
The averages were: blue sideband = 4.47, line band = 4.39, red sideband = 4.49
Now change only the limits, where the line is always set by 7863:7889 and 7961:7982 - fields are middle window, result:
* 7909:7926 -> 0.6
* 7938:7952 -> 0.6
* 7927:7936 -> 0.5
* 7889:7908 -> -0.4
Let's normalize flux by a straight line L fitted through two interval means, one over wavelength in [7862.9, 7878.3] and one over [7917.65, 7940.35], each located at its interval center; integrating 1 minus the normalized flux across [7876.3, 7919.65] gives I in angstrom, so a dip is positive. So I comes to -1.4 angstrom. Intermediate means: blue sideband 4.34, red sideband 4.32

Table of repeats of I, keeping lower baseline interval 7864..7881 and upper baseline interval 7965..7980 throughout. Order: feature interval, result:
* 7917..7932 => 0.60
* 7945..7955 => 0.28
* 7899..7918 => 0.10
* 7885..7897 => -0.63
